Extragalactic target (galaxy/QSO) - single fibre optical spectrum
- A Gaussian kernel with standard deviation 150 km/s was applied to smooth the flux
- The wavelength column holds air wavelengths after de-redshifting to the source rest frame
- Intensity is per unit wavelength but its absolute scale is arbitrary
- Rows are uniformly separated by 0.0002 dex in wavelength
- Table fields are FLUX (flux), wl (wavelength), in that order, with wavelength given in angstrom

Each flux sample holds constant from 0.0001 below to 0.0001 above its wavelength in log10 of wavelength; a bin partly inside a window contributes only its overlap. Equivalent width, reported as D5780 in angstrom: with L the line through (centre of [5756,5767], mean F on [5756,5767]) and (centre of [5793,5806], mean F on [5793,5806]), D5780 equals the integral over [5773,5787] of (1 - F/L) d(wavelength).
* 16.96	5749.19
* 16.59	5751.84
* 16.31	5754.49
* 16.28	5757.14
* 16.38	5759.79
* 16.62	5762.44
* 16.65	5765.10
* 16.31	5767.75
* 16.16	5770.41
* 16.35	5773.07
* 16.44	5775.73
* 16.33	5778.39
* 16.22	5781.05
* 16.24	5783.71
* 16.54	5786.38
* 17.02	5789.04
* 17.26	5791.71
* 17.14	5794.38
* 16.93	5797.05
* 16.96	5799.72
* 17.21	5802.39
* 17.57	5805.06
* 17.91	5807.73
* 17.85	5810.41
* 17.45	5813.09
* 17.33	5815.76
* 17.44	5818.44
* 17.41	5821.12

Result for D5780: 0.4 angstrom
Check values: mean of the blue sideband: 16.5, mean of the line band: 16.3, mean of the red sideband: 17.2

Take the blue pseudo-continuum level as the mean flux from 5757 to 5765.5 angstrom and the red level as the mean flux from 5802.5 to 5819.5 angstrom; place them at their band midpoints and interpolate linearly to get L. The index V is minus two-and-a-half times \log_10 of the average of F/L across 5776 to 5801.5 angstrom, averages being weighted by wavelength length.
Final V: 0.02 mag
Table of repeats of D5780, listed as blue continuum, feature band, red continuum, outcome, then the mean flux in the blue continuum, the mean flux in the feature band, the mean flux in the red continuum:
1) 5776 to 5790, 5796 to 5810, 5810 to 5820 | -0.21 angstrom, 16.5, 17.4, 17.5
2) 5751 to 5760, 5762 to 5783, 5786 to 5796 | 0.40 angstrom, 16.4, 16.4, 17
